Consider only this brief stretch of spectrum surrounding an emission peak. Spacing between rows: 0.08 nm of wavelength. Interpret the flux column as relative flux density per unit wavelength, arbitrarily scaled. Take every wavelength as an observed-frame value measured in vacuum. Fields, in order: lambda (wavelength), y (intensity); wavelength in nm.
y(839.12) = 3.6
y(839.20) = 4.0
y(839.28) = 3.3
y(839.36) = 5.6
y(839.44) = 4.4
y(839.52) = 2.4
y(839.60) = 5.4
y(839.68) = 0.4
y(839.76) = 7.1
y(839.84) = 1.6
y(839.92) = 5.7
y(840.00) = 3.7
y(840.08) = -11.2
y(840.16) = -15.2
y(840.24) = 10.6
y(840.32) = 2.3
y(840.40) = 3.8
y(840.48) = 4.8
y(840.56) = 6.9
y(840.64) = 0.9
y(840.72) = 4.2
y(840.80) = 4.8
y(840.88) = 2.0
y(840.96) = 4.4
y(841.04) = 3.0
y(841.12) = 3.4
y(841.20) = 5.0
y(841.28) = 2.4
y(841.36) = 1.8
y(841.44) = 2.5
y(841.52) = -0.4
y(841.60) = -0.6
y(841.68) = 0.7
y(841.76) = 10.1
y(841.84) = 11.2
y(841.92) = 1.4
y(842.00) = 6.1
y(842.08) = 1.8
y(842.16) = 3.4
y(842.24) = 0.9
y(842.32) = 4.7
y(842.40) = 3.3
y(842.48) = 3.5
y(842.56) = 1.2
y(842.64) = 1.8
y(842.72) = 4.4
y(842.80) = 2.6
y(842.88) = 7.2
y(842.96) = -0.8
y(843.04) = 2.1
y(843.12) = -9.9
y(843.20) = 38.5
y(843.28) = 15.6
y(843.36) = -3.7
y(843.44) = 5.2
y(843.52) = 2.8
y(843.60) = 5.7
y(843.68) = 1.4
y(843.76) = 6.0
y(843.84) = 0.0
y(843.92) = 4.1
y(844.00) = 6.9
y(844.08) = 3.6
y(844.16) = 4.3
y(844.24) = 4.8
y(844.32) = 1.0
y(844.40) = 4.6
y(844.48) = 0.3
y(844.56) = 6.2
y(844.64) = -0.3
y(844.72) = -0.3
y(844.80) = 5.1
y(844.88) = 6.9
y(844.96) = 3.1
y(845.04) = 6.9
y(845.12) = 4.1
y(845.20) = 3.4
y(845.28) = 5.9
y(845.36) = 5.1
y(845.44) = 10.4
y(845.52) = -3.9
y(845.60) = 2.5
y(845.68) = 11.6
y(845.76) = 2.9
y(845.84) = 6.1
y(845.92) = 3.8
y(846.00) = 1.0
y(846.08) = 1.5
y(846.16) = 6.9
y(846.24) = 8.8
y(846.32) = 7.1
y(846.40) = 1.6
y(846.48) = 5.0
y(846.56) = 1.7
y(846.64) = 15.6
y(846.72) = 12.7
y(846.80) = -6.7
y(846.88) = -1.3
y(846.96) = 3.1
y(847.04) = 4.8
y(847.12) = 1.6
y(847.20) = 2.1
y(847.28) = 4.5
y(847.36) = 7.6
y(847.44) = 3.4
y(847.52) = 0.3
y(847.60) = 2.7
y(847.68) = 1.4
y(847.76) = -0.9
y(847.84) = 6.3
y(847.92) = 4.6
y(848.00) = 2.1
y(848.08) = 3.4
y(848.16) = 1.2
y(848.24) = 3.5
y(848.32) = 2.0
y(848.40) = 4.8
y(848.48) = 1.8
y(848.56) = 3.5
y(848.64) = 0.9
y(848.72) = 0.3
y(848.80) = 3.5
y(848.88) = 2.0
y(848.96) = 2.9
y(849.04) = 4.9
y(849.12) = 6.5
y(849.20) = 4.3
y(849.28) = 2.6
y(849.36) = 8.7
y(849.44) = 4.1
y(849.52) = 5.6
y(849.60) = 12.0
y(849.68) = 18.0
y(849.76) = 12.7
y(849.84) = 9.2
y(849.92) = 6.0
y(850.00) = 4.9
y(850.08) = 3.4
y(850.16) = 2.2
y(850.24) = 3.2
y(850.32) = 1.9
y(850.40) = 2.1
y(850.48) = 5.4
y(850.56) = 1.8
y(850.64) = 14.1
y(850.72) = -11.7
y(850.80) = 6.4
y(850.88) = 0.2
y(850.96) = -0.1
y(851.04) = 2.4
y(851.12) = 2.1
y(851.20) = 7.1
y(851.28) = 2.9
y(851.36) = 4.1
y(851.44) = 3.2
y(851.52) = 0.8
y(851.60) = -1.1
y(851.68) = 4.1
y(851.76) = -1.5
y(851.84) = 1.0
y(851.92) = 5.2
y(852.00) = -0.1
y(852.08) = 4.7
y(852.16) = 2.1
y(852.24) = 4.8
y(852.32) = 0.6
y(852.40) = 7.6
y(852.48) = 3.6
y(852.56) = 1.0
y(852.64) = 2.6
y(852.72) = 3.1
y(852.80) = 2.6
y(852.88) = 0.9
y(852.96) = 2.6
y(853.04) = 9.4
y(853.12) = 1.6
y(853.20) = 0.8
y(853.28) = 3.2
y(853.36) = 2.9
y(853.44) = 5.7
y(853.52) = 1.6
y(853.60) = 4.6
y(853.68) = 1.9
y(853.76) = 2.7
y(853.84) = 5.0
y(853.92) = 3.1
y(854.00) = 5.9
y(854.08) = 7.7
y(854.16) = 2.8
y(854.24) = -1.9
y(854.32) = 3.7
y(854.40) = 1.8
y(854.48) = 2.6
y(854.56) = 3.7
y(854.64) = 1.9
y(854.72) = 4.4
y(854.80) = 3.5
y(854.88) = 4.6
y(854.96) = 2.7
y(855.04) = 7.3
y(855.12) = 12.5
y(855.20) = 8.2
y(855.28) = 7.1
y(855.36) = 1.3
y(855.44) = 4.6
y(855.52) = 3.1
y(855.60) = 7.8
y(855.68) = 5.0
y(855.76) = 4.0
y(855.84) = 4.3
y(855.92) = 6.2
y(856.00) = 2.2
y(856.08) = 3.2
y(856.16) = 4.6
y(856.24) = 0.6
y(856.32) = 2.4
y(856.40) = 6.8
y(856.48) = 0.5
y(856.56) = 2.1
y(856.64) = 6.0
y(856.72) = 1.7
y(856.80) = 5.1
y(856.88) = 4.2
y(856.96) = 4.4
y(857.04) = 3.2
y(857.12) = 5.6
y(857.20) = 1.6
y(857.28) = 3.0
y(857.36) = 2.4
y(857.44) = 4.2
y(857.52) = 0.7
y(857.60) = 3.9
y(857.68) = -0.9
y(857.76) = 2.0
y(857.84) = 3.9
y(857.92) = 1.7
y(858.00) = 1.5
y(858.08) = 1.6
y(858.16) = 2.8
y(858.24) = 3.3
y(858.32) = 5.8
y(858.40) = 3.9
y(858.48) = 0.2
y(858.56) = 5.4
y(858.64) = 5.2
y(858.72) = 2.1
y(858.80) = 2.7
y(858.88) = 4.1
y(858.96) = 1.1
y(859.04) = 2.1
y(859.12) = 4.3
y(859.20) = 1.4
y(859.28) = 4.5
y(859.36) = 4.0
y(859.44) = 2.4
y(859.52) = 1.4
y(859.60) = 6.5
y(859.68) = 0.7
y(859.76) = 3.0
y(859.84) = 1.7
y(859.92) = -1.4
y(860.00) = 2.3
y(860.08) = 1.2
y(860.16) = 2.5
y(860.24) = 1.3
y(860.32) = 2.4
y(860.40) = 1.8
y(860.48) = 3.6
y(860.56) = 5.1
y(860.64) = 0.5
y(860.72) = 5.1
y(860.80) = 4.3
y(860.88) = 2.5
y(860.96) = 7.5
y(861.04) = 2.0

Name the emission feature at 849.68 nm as H-gamma 4340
